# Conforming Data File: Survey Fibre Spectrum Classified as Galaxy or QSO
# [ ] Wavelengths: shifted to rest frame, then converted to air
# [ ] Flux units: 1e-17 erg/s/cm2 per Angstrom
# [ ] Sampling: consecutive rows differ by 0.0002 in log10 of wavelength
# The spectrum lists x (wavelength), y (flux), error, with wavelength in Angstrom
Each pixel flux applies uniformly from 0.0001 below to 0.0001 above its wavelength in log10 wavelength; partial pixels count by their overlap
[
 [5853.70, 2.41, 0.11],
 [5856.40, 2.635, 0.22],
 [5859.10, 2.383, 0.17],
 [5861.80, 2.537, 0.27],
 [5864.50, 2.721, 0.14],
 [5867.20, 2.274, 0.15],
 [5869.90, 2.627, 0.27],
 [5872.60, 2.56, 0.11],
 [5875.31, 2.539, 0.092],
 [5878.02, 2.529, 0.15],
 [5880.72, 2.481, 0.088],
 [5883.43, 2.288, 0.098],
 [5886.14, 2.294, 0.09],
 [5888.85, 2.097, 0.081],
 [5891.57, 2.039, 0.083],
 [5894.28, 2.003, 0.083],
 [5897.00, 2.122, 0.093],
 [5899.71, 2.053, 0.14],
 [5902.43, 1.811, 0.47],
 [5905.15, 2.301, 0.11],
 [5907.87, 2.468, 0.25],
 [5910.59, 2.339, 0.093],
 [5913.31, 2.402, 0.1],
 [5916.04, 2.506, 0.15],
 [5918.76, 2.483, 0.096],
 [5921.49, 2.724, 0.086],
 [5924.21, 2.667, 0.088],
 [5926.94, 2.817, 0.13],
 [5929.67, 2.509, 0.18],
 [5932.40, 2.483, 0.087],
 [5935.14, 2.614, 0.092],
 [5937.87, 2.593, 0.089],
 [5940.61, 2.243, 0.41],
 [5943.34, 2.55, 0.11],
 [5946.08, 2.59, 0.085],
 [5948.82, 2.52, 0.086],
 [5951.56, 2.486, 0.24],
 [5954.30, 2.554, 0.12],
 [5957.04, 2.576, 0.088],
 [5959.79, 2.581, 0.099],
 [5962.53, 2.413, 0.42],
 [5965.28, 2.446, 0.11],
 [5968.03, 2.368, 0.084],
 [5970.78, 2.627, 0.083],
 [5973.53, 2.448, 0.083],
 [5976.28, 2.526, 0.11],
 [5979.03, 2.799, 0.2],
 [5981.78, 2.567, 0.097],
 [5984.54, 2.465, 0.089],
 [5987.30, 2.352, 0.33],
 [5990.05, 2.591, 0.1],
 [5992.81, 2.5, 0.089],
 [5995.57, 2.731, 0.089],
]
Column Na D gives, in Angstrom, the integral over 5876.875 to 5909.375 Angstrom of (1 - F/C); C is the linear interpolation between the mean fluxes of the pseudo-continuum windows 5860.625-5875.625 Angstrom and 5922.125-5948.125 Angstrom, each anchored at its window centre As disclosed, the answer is 4.41 Angstrom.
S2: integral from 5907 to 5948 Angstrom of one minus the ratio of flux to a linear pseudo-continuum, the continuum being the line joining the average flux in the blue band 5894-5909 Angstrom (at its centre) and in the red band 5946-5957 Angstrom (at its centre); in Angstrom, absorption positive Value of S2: -3.4 Angstrom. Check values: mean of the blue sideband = 2.13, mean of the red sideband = 2.54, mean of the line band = 2.53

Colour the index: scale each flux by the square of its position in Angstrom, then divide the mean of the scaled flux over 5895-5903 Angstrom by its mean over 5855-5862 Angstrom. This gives 0.81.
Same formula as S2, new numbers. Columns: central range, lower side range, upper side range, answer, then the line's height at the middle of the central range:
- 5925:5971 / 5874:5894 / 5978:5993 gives -1.34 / 2.46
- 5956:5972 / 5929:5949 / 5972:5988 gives 0.17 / 2.53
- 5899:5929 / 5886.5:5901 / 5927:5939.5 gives -1.15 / 2.33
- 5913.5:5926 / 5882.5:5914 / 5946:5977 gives -1.60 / 2.29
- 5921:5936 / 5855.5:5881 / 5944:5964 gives -0.60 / 2.53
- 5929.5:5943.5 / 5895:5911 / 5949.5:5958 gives -0.49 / 2.41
